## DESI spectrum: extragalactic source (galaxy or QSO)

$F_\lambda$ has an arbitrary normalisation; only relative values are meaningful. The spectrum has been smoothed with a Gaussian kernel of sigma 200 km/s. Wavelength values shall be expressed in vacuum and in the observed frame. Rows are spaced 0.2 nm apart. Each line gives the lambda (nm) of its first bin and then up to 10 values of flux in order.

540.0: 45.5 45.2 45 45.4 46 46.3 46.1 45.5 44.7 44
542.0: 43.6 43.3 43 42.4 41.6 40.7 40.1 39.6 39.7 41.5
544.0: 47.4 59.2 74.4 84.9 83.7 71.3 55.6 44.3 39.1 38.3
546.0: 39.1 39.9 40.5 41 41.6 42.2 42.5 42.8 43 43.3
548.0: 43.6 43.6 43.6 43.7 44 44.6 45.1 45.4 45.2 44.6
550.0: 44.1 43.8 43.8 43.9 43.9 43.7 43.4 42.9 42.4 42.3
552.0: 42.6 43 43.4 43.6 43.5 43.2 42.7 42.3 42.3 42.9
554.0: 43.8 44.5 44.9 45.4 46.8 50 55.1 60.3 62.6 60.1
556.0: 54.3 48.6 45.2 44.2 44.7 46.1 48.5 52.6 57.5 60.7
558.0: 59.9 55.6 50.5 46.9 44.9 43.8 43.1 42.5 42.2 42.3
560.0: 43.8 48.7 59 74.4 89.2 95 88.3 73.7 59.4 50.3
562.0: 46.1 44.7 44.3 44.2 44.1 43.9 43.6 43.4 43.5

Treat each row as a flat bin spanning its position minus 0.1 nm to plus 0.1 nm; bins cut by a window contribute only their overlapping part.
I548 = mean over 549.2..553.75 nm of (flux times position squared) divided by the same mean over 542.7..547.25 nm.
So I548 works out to 0.91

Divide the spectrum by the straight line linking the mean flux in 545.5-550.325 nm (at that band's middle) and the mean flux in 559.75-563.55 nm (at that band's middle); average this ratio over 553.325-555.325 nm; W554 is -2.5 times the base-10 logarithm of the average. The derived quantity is 0.07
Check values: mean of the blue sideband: 42.7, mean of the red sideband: 56.8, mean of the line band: 46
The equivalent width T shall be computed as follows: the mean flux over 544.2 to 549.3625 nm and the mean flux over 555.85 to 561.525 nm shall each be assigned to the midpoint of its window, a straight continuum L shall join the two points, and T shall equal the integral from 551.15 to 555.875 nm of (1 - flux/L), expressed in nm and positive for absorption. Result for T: 0.55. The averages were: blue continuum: 48.8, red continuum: 55.3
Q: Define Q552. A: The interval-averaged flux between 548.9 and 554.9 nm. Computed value 43.8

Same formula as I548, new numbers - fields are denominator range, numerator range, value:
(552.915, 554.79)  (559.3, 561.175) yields 1.42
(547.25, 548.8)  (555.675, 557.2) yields 1.17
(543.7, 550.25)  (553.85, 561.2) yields 1.15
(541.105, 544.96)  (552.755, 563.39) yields 1.09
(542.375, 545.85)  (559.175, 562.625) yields 1.19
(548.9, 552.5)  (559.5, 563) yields 1.37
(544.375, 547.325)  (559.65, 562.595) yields 1.25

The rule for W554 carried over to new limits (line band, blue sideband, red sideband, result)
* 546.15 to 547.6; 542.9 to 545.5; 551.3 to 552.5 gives 0.22 mag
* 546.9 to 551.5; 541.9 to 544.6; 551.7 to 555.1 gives 0.04 mag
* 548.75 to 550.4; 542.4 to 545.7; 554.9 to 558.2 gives 0.18 mag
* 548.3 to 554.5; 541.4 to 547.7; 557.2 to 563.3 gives 0.16 mag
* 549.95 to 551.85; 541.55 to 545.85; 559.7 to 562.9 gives 0.24 mag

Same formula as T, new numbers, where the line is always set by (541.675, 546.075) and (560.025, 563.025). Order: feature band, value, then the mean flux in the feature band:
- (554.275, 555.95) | 0.104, 53.1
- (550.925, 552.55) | 0.345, 43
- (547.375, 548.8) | 0.243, 43.4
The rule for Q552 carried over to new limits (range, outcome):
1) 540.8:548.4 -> 47.1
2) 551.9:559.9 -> 47.9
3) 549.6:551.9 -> 43.6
